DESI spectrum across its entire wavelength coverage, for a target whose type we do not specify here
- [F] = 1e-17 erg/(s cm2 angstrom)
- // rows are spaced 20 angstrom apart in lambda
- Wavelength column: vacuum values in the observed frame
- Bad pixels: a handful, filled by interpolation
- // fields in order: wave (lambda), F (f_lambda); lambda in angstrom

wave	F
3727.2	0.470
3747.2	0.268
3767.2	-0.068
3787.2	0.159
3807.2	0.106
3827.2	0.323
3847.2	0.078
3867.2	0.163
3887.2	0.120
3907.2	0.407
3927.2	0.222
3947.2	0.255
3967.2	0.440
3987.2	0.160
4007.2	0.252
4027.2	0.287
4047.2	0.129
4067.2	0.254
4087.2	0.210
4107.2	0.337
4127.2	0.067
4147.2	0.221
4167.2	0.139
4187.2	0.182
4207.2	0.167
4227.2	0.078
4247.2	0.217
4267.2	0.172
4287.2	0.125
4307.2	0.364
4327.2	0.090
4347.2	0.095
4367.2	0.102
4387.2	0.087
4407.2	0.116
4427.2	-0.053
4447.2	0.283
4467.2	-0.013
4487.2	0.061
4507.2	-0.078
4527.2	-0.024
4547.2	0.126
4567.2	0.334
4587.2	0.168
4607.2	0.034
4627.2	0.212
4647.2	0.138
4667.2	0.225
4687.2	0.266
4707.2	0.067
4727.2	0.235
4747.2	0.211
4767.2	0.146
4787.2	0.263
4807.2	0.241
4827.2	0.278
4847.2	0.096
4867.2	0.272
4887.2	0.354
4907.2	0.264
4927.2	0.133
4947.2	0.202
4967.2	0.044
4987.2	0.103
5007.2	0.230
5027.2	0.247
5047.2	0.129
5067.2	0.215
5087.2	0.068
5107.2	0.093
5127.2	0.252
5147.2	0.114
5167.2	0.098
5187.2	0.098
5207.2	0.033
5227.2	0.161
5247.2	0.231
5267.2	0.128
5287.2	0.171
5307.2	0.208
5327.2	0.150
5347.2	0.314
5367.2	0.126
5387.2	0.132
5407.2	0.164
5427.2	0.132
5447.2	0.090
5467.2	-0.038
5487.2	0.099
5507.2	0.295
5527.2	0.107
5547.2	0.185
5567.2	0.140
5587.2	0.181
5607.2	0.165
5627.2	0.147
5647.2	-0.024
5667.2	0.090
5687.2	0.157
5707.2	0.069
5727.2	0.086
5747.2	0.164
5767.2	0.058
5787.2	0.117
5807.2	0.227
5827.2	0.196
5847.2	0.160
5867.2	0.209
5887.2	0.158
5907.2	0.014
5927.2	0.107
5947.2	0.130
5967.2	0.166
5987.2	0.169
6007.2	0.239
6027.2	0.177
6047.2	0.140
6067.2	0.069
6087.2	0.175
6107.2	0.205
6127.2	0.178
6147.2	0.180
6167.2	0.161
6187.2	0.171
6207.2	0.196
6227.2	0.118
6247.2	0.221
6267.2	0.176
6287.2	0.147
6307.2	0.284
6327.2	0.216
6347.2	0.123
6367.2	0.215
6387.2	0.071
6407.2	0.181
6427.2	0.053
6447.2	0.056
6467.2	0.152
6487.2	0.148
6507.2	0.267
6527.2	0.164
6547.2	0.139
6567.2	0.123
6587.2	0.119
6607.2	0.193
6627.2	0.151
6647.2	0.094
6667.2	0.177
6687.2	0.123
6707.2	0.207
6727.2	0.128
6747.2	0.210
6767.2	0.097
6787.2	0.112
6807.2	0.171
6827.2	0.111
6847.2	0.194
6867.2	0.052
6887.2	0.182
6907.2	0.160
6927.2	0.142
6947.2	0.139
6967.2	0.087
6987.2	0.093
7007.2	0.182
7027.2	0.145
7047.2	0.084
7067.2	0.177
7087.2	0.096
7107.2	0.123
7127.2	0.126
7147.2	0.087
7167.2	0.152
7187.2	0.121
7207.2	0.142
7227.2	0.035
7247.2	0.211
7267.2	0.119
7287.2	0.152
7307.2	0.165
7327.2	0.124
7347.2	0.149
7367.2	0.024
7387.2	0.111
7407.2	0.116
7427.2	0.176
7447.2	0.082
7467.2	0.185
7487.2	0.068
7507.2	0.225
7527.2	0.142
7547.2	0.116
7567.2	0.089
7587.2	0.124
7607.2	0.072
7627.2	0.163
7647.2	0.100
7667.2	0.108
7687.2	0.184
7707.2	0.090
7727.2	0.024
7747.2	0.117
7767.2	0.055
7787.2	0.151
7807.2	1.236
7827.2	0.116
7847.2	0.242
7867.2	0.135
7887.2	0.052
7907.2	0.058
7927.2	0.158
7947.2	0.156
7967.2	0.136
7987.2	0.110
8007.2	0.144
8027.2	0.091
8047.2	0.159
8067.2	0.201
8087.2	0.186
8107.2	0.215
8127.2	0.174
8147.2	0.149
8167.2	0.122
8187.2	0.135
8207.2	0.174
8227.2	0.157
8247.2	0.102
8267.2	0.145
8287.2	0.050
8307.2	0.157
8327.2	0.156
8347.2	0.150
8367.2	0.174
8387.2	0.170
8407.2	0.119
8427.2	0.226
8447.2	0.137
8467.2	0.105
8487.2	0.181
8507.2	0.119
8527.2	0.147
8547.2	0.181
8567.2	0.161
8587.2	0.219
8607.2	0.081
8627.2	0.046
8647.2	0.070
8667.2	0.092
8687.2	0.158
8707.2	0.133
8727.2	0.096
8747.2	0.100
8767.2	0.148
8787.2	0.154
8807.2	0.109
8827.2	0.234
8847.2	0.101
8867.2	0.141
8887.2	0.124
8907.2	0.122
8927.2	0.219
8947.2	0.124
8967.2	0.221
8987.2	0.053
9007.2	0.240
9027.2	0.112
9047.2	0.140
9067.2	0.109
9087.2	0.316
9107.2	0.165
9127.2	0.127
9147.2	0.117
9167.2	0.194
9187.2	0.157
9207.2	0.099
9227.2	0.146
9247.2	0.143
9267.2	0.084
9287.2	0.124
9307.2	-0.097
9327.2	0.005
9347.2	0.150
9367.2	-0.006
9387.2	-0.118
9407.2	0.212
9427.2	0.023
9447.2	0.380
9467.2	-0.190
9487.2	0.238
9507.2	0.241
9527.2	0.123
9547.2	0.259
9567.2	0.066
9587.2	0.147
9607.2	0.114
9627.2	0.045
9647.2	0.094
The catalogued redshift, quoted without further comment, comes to 1.09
